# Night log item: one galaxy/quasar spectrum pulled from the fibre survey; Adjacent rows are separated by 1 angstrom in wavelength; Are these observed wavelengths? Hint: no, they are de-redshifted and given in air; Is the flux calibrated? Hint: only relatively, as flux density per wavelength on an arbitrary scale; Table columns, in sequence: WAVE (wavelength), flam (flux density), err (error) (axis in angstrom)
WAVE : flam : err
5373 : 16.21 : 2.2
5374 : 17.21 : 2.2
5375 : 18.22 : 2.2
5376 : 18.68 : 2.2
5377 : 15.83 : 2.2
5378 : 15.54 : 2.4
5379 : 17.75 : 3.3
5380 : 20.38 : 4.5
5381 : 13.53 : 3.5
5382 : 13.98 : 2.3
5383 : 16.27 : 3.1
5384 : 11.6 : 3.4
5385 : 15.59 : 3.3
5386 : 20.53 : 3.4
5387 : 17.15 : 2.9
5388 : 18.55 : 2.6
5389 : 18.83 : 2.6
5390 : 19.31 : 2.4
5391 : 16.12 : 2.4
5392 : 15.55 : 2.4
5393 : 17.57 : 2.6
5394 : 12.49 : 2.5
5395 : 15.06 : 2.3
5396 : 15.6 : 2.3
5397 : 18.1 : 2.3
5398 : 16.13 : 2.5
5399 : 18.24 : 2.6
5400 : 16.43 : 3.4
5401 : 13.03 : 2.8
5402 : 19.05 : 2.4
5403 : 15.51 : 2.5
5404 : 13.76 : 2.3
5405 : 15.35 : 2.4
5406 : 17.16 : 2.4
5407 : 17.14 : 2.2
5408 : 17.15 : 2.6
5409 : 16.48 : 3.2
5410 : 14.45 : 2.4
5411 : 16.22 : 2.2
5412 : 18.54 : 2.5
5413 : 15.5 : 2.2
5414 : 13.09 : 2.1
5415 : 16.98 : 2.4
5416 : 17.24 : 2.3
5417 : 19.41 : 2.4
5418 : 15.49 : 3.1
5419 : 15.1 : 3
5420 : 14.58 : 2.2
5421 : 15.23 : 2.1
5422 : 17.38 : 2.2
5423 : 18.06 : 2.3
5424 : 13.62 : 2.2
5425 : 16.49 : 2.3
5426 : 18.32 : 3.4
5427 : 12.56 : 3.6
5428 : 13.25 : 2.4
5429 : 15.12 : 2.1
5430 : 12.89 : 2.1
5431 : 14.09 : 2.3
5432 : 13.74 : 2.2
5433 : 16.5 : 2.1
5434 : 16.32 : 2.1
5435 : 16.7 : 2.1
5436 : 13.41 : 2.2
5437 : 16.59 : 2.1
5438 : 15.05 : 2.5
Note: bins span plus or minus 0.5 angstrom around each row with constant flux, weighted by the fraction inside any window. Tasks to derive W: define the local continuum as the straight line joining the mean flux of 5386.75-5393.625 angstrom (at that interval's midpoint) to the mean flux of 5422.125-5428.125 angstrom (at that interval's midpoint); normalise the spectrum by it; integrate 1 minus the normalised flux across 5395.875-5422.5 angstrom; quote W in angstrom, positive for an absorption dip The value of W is 0.4 angstrom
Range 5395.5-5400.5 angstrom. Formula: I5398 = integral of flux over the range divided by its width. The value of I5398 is 16.9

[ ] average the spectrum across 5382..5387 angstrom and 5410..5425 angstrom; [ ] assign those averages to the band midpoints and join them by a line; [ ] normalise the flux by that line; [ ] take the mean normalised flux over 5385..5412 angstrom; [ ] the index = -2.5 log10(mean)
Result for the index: -0.04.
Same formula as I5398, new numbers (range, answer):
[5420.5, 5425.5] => 16.2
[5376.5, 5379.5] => 16.4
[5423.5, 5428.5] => 14.8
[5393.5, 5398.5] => 15.5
